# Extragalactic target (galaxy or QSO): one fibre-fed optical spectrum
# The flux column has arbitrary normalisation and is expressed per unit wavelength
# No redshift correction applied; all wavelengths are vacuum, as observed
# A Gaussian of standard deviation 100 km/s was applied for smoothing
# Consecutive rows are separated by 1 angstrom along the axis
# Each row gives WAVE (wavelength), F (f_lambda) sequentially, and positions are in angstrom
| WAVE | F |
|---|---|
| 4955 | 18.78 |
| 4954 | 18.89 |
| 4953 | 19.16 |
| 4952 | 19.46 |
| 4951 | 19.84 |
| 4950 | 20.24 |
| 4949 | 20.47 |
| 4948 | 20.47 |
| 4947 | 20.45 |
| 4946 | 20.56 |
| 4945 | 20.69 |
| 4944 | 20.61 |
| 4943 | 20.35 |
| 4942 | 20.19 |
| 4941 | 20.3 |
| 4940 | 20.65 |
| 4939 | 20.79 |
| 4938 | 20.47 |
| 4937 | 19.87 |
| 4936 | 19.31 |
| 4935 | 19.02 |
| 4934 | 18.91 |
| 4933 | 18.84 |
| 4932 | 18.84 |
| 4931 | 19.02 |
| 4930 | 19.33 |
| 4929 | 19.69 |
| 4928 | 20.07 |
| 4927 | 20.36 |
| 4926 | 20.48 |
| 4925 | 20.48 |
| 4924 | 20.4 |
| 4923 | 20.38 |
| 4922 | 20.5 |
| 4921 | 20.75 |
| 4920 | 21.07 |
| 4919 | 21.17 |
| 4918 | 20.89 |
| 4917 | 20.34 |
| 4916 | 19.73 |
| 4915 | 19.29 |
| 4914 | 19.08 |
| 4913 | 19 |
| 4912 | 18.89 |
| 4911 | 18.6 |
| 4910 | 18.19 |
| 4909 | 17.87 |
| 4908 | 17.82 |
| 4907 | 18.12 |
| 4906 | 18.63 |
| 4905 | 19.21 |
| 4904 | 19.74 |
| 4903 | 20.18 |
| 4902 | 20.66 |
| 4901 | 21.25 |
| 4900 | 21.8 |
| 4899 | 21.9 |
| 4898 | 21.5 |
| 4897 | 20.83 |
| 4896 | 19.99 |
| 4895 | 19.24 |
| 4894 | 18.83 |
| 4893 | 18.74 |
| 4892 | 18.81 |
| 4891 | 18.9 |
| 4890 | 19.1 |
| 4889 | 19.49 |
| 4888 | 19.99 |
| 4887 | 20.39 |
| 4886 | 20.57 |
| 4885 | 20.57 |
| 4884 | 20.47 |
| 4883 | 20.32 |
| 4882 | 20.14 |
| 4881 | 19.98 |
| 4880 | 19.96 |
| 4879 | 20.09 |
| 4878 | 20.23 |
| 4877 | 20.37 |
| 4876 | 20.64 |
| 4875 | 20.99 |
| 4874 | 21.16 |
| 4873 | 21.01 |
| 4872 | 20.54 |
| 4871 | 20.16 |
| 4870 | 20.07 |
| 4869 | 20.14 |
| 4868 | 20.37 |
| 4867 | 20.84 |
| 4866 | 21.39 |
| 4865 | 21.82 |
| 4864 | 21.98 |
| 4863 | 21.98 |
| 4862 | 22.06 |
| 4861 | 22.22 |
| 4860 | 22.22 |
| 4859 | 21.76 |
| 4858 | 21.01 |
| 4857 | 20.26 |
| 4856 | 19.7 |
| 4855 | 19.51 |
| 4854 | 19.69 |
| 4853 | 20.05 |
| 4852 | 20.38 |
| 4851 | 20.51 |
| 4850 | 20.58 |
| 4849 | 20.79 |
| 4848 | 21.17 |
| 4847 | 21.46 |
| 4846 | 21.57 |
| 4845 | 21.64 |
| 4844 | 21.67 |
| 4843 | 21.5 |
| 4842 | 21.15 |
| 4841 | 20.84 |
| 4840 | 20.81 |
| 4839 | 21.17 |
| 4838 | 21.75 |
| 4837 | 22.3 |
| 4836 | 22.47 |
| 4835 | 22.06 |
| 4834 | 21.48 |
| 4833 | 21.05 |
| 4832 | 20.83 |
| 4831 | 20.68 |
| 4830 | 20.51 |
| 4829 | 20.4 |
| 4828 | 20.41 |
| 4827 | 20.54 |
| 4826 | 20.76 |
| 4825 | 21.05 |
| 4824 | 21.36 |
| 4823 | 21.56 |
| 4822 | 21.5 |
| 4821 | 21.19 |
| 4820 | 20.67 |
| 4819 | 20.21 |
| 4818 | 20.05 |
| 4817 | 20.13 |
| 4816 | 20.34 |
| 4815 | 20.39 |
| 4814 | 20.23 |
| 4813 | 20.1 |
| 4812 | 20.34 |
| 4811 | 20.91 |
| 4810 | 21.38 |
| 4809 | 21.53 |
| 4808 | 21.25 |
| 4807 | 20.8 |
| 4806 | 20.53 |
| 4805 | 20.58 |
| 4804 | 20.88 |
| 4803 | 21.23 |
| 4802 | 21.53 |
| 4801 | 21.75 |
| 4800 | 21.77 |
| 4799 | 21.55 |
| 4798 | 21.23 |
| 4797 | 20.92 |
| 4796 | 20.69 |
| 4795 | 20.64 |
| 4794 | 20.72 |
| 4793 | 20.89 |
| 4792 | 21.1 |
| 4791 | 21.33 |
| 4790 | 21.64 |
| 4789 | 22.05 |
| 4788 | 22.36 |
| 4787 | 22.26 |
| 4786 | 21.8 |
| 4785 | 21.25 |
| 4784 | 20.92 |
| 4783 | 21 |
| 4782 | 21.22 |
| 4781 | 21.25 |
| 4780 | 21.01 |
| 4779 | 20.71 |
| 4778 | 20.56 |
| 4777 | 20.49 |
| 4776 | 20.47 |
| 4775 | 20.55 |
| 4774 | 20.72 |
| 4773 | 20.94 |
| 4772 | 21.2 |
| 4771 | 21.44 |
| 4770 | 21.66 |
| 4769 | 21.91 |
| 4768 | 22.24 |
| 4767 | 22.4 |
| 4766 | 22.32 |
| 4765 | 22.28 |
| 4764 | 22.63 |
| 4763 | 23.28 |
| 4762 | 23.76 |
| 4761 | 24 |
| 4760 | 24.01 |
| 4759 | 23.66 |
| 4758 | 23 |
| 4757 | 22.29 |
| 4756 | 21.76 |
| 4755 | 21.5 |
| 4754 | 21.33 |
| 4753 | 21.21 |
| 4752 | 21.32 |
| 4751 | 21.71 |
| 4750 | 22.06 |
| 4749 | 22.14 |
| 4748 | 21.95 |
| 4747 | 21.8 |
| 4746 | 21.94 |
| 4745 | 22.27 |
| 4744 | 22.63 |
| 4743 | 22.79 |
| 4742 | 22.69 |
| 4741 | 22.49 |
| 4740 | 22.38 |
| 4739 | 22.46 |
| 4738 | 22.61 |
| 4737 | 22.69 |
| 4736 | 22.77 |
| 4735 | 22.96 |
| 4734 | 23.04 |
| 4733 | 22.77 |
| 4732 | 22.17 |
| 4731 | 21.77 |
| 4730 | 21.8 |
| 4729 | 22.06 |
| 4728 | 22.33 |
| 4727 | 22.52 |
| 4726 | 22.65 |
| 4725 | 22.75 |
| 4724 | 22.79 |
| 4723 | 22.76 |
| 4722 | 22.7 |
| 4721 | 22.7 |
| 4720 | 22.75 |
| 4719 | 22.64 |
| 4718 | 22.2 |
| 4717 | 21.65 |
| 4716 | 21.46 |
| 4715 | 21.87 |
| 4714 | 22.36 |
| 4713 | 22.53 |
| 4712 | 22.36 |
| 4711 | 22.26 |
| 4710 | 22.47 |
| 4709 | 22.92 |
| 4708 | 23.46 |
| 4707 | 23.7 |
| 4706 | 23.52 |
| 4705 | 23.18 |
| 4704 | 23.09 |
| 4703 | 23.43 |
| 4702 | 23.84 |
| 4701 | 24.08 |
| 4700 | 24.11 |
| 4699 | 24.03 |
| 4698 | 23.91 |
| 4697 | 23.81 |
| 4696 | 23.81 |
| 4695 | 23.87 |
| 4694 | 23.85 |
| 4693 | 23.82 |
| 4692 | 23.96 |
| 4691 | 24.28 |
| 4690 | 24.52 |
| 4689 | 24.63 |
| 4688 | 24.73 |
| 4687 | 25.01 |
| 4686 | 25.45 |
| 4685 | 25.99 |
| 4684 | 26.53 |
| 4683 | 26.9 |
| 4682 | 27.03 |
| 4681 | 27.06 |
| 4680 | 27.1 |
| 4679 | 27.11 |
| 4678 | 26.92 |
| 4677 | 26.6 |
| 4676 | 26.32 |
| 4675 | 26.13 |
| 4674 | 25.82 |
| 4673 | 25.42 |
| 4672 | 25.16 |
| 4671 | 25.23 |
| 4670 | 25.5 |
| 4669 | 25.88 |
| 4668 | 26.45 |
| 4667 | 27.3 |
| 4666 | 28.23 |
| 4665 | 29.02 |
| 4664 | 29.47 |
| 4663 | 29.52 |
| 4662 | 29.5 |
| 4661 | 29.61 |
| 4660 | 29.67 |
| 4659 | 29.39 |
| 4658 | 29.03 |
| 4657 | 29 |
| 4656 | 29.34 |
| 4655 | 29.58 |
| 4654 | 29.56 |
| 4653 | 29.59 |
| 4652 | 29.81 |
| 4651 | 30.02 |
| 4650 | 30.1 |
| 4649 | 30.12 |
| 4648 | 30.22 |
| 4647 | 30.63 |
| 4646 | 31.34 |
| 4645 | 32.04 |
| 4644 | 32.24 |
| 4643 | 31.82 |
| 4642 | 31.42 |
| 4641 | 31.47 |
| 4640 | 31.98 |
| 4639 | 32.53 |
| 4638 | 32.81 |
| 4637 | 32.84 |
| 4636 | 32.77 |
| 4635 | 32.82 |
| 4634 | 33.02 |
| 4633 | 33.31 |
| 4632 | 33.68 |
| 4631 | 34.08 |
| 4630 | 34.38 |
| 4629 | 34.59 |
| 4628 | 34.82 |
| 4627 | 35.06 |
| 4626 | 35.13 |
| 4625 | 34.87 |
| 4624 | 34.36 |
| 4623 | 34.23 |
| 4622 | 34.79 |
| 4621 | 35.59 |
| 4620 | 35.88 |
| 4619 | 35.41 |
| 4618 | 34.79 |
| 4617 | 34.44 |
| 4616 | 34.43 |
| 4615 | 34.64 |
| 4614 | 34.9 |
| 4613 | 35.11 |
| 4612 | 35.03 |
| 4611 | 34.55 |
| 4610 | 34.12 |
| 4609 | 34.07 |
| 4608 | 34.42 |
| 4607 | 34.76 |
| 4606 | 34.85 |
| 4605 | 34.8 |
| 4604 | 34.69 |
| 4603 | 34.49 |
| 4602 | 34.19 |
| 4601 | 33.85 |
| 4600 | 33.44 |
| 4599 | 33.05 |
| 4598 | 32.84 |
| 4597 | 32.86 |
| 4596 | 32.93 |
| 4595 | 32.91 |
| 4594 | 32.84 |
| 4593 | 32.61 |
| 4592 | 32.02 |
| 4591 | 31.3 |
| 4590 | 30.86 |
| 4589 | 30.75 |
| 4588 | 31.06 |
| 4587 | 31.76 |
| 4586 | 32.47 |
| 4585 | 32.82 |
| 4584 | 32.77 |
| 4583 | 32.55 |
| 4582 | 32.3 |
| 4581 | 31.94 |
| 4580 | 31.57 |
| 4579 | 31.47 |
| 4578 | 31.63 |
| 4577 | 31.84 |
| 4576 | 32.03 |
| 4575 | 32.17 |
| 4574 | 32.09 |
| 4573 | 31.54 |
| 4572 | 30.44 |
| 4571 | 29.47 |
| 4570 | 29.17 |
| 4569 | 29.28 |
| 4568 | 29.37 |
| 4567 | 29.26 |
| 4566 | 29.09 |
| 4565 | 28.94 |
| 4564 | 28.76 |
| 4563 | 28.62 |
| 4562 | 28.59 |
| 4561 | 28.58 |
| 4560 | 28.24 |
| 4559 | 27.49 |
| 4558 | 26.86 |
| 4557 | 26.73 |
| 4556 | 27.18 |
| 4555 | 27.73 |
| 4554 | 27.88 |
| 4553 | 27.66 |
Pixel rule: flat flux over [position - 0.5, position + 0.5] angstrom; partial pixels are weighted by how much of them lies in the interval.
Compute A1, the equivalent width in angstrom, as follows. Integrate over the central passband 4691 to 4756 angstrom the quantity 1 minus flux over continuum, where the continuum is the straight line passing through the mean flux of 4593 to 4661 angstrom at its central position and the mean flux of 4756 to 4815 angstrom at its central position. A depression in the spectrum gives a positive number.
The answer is 8.1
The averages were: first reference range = 32.9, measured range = 22.7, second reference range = 21.5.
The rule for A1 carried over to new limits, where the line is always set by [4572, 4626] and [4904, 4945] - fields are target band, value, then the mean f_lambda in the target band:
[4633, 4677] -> 2.1 angstrom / 29.5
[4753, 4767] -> 2.1 angstrom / 22.7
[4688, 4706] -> 3.3 angstrom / 23.9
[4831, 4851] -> 1.6 angstrom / 21.3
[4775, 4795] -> 3.4 angstrom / 21.2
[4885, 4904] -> 0.8 angstrom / 20.1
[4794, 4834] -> 5.7 angstrom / 20.9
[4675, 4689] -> 1.7 angstrom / 26.3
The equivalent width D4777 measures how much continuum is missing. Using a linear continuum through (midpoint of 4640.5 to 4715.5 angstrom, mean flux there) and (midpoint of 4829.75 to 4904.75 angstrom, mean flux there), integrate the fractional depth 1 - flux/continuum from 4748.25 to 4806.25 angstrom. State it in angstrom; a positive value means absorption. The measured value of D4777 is 4.61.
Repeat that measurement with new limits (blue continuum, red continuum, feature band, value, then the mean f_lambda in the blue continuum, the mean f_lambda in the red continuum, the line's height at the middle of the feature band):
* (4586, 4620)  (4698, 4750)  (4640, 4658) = -0.6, 33.6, 22.7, 29.5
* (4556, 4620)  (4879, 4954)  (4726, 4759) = 5.1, 32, 19.9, 26.3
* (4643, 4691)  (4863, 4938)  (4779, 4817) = 3.8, 27.9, 20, 23.5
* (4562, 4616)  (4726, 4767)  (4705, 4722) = 1.3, 32.3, 22.4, 24.5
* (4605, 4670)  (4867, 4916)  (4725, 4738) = 2.4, 32.2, 19.9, 27.6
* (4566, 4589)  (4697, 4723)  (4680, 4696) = -0.6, 31.3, 22.9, 24.3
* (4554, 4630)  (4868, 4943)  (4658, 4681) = 1.5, 32.3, 19.9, 29.2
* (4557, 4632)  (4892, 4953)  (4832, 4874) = 2.7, 32.5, 19.9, 22.6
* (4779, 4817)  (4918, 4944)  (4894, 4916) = 0.7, 21.1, 20.1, 20.3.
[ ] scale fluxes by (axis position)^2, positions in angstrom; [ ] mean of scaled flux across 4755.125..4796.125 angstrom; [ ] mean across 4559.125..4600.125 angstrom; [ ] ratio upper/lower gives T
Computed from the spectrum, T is 0.76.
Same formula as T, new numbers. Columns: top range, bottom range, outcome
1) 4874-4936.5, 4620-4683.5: 0.73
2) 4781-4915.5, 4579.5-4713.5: 0.76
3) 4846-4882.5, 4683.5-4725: 0.95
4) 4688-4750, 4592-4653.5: 0.72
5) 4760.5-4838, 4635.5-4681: 0.77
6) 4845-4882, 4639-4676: 0.78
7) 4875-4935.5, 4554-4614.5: 0.72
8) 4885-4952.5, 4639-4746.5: 0.86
